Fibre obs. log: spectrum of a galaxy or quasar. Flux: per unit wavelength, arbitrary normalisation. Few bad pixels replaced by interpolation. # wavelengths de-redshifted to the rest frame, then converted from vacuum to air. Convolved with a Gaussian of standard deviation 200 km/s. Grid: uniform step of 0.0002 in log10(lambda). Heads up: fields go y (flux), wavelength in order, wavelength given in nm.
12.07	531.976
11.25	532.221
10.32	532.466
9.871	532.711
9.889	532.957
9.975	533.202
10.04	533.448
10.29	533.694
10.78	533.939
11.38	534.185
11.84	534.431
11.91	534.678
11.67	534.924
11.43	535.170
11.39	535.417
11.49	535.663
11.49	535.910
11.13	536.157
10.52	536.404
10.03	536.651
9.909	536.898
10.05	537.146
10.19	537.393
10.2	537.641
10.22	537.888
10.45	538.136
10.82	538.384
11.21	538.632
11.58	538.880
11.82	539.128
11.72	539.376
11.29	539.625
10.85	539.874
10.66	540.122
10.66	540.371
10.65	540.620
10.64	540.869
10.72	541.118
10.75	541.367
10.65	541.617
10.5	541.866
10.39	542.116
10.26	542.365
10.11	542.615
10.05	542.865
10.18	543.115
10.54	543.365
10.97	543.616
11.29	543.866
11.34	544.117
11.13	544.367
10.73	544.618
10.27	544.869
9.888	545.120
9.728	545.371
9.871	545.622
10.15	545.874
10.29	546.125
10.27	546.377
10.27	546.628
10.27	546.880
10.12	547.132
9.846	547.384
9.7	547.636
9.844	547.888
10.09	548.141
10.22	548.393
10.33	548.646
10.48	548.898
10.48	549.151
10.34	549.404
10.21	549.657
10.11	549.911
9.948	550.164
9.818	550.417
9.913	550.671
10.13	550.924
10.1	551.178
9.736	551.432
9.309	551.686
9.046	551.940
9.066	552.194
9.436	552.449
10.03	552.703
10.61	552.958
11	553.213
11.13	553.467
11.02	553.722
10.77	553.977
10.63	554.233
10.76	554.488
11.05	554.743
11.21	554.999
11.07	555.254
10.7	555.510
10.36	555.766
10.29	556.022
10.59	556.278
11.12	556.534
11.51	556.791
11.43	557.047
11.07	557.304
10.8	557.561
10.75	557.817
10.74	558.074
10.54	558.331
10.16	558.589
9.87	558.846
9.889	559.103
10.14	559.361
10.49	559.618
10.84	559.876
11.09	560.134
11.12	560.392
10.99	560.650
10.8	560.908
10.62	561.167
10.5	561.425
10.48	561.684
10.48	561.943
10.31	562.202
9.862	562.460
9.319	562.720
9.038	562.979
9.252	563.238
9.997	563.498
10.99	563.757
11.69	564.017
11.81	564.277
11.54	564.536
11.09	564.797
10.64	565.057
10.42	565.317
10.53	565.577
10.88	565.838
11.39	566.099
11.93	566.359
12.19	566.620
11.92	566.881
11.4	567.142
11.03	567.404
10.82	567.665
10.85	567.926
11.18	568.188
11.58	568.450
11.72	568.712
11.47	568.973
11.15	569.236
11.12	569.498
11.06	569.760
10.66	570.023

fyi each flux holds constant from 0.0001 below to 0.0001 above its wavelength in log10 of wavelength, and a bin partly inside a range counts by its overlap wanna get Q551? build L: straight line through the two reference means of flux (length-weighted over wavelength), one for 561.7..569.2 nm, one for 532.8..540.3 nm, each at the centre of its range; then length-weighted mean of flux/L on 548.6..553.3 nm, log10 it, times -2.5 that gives 0.09 mag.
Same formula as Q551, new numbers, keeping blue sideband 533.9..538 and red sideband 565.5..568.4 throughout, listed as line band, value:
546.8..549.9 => 0.09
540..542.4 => 0.04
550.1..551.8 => 0.13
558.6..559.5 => 0.12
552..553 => 0.15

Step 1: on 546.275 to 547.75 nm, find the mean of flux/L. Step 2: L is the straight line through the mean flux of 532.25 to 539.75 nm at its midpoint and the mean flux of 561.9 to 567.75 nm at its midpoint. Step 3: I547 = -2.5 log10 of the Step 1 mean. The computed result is 0.077 mag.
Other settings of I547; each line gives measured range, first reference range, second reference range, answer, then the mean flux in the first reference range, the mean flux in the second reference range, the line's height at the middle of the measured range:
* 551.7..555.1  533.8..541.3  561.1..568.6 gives 0.05 mag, 11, 10.8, 10.9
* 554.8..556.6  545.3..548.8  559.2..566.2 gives -0.04 mag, 10.1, 10.6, 10.4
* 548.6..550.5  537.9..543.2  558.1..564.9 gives 0.04 mag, 10.8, 10.5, 10.6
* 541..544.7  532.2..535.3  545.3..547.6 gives -0.04 mag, 10.8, 10.1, 10.3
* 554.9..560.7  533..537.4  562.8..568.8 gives 0.03 mag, 10.9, 11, 11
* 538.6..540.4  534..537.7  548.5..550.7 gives -0.05 mag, 11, 10.2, 10.8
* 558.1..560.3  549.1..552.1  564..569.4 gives 0.02 mag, 9.9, 11.3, 10.6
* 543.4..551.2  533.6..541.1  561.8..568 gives 0.06 mag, 10.9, 10.8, 10.9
